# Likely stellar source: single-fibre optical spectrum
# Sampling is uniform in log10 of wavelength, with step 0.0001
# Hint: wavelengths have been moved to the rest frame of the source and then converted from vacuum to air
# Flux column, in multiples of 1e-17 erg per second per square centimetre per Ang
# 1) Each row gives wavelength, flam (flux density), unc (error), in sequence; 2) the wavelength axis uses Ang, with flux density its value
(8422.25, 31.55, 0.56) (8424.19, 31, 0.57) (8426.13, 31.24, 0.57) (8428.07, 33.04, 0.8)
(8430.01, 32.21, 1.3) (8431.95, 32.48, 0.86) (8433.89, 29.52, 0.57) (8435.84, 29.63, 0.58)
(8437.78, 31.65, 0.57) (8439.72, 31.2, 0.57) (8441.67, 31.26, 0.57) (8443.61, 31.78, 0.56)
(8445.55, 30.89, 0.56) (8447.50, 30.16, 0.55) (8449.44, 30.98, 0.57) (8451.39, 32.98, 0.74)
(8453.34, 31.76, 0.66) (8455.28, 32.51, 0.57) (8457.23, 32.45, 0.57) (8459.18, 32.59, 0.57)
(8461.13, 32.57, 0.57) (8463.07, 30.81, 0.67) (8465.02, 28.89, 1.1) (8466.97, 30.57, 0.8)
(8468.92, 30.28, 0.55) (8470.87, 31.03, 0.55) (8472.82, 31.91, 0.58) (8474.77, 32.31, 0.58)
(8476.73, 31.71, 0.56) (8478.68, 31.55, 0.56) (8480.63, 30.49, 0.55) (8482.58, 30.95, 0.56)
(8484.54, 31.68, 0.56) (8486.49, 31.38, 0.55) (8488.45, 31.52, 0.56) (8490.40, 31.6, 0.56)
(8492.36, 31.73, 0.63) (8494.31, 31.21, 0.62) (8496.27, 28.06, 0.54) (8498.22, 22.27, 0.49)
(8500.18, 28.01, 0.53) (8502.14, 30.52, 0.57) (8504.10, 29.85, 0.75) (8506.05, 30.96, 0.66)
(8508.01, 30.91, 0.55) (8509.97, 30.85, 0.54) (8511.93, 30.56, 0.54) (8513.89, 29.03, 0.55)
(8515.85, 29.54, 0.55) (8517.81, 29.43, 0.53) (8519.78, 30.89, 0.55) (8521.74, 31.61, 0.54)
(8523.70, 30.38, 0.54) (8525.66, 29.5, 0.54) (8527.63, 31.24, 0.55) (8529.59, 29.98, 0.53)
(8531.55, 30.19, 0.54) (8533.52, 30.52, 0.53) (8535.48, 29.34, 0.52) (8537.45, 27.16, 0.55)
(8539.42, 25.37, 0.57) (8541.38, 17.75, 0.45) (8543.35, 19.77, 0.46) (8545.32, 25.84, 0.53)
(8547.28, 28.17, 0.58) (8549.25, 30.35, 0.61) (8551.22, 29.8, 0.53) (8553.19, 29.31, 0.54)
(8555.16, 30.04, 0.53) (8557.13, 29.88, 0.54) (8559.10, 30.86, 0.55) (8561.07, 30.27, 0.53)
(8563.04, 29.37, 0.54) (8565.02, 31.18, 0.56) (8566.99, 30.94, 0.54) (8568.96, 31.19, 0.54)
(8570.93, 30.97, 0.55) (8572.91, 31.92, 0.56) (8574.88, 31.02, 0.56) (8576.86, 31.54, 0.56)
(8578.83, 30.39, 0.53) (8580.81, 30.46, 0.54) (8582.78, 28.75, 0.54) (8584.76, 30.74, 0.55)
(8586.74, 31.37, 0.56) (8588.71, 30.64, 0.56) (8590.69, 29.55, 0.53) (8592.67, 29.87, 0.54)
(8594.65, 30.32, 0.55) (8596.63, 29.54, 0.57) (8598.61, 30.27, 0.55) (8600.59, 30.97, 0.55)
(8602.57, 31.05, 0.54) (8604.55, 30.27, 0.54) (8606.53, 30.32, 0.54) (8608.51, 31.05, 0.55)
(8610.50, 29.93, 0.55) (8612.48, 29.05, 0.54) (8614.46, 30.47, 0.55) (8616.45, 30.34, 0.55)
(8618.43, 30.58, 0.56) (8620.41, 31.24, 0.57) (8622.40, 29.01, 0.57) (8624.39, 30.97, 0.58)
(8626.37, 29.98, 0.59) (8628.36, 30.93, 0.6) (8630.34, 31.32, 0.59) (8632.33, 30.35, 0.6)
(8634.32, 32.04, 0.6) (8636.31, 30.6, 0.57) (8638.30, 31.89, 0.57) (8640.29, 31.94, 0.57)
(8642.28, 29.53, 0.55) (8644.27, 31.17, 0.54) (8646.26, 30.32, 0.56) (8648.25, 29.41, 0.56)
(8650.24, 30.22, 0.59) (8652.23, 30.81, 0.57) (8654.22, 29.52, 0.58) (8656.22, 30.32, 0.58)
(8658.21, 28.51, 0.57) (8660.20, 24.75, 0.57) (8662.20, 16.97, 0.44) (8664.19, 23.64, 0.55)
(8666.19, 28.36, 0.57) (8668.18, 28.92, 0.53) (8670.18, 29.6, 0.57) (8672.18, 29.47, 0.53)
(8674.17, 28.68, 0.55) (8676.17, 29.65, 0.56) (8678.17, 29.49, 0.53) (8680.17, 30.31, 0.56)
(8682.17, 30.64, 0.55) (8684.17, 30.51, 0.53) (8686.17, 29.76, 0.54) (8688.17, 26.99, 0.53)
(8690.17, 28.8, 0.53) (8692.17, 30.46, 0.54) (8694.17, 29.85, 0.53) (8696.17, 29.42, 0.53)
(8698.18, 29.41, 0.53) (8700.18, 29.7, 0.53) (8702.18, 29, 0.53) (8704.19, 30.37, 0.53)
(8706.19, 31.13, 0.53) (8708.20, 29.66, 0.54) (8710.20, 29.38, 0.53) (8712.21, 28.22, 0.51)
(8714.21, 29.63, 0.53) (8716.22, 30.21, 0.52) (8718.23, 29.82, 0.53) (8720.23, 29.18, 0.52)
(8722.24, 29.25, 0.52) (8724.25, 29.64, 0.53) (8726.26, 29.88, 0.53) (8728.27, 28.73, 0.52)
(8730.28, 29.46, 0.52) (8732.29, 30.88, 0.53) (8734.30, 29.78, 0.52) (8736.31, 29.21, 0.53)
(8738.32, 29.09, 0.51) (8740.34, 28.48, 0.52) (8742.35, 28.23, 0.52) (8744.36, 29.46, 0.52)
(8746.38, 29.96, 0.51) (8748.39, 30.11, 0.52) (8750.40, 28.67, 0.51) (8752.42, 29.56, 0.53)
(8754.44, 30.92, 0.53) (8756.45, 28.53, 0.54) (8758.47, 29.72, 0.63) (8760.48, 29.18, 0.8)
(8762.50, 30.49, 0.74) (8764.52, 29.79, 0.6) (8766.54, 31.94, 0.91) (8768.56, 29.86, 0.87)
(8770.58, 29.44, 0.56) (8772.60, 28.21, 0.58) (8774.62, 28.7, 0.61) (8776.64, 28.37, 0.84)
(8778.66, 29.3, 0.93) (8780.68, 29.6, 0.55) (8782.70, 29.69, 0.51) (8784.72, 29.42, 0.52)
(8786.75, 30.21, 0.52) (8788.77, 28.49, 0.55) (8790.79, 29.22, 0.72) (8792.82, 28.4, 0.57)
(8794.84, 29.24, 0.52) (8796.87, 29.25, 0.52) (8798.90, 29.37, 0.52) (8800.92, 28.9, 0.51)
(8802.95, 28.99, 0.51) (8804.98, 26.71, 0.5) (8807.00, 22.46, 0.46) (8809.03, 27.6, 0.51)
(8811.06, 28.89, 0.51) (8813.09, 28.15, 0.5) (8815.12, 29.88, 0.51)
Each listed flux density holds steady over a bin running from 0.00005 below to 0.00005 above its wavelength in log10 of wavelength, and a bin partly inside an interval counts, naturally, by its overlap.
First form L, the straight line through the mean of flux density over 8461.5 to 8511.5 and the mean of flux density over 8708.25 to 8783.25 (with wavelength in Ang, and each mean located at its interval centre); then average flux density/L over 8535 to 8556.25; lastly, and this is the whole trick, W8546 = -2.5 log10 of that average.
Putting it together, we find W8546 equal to 0.14 mag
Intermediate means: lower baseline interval 30.5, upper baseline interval 29.5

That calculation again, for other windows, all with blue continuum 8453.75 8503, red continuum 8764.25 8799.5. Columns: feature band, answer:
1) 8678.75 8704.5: 0.01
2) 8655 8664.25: 0.19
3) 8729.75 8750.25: 0.00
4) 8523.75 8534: 0.01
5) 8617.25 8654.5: -0.02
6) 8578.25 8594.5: 0.00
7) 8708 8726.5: 0.01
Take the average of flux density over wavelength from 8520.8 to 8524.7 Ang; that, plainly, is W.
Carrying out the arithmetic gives 31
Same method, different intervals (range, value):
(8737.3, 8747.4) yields 29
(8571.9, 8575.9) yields 31.4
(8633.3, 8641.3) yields 31.6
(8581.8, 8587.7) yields 30.2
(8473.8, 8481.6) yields 31.5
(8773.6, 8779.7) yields 28.8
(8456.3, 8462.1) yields 32.5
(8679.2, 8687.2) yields 30.3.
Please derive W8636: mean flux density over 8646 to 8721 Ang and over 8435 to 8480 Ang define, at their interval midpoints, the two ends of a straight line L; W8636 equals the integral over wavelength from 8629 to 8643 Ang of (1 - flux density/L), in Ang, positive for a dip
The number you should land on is -0.8 Ang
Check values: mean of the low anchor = 31.4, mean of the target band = 31.1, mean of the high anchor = 29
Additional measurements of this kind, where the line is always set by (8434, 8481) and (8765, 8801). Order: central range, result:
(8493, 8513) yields 1.1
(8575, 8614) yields 0.2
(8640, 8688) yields 2.0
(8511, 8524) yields 0.3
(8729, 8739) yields 0.0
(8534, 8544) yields 2.1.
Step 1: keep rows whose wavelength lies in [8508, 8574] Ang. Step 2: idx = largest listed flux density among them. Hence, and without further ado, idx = 31.92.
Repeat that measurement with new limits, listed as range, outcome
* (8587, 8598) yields 30.64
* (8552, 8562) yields 30.86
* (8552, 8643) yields 32.04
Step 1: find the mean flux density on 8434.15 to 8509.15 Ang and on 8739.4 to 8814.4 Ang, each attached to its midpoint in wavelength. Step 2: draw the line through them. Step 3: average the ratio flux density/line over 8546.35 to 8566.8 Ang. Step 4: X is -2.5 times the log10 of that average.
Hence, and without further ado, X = 0.01 mag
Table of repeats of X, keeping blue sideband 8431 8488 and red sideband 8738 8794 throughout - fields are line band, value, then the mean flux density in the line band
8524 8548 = 0.14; 27.2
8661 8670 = 0.20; 24.9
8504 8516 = 0.02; 30.3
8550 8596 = 0.01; 30.4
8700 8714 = 0.00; 29.6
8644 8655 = 0.00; 30.2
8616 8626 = 0.00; 30.4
